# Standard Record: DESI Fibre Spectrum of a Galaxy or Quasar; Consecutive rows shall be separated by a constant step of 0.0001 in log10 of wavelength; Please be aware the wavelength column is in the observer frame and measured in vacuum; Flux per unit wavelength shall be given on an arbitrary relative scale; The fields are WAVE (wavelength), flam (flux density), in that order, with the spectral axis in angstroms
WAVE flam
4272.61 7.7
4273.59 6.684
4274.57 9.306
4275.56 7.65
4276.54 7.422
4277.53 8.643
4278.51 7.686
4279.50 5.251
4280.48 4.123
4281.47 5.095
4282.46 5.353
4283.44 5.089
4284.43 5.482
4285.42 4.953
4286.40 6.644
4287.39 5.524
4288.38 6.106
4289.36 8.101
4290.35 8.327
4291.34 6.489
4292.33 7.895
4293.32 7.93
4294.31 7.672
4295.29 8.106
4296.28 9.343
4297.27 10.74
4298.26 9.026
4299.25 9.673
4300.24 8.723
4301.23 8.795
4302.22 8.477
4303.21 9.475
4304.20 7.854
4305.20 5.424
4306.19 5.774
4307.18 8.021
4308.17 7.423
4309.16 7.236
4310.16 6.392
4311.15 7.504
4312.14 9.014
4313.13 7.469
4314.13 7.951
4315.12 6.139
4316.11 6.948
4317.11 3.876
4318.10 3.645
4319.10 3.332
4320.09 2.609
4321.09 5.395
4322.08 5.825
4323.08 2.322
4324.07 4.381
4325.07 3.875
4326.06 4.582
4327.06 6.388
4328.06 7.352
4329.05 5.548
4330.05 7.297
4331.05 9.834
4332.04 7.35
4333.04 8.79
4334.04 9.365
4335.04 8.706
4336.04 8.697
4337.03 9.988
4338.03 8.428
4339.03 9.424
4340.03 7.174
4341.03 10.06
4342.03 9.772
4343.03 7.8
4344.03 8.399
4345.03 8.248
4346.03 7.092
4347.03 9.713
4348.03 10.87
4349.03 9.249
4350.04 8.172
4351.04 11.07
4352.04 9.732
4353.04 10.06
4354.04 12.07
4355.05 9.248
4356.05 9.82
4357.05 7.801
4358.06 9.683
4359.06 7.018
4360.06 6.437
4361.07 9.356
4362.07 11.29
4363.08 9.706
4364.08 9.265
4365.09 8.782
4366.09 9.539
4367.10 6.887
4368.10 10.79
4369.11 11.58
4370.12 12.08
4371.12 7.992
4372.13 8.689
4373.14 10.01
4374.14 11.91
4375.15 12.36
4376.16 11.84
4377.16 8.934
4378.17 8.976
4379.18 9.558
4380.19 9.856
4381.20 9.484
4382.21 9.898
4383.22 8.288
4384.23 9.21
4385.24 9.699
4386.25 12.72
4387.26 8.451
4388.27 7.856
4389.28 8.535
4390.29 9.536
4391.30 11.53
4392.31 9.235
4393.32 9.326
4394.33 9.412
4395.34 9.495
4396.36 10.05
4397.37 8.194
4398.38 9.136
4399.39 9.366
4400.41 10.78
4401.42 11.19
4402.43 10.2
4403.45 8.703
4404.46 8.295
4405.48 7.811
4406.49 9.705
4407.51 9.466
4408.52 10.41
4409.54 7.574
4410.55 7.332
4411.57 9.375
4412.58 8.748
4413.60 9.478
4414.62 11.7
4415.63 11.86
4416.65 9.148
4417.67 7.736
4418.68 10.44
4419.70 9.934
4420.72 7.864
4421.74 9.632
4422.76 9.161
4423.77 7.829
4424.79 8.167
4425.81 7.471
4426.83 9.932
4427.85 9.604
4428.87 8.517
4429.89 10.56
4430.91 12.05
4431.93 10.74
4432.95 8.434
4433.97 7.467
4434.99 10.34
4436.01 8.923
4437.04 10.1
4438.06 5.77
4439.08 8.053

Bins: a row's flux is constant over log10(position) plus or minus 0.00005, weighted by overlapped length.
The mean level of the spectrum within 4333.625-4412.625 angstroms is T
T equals 9.4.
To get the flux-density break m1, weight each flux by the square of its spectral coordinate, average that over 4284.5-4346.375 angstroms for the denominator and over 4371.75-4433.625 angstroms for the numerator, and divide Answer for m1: 1.37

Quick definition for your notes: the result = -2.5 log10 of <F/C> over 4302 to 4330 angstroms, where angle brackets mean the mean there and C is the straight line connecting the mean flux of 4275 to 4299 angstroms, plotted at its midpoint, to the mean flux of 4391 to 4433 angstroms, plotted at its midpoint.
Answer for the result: 0.24 mag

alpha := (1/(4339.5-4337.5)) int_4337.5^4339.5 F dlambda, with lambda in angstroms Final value 8.92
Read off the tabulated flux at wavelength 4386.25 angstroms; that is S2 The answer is 12.72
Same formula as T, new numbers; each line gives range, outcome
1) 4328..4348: 8.54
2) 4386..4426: 9.32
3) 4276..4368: 7.63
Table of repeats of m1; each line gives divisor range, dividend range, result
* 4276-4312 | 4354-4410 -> 1.36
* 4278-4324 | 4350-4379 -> 1.49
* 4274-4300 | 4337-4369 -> 1.31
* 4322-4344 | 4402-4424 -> 1.28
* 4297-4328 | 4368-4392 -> 1.57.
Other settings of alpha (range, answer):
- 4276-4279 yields 7.92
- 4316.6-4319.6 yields 3.62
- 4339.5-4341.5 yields 8.6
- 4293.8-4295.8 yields 7.93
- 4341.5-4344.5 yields 8.67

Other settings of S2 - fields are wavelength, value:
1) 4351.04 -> 11.07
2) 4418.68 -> 10.44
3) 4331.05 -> 9.834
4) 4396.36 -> 10.05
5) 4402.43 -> 10.2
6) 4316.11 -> 6.948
